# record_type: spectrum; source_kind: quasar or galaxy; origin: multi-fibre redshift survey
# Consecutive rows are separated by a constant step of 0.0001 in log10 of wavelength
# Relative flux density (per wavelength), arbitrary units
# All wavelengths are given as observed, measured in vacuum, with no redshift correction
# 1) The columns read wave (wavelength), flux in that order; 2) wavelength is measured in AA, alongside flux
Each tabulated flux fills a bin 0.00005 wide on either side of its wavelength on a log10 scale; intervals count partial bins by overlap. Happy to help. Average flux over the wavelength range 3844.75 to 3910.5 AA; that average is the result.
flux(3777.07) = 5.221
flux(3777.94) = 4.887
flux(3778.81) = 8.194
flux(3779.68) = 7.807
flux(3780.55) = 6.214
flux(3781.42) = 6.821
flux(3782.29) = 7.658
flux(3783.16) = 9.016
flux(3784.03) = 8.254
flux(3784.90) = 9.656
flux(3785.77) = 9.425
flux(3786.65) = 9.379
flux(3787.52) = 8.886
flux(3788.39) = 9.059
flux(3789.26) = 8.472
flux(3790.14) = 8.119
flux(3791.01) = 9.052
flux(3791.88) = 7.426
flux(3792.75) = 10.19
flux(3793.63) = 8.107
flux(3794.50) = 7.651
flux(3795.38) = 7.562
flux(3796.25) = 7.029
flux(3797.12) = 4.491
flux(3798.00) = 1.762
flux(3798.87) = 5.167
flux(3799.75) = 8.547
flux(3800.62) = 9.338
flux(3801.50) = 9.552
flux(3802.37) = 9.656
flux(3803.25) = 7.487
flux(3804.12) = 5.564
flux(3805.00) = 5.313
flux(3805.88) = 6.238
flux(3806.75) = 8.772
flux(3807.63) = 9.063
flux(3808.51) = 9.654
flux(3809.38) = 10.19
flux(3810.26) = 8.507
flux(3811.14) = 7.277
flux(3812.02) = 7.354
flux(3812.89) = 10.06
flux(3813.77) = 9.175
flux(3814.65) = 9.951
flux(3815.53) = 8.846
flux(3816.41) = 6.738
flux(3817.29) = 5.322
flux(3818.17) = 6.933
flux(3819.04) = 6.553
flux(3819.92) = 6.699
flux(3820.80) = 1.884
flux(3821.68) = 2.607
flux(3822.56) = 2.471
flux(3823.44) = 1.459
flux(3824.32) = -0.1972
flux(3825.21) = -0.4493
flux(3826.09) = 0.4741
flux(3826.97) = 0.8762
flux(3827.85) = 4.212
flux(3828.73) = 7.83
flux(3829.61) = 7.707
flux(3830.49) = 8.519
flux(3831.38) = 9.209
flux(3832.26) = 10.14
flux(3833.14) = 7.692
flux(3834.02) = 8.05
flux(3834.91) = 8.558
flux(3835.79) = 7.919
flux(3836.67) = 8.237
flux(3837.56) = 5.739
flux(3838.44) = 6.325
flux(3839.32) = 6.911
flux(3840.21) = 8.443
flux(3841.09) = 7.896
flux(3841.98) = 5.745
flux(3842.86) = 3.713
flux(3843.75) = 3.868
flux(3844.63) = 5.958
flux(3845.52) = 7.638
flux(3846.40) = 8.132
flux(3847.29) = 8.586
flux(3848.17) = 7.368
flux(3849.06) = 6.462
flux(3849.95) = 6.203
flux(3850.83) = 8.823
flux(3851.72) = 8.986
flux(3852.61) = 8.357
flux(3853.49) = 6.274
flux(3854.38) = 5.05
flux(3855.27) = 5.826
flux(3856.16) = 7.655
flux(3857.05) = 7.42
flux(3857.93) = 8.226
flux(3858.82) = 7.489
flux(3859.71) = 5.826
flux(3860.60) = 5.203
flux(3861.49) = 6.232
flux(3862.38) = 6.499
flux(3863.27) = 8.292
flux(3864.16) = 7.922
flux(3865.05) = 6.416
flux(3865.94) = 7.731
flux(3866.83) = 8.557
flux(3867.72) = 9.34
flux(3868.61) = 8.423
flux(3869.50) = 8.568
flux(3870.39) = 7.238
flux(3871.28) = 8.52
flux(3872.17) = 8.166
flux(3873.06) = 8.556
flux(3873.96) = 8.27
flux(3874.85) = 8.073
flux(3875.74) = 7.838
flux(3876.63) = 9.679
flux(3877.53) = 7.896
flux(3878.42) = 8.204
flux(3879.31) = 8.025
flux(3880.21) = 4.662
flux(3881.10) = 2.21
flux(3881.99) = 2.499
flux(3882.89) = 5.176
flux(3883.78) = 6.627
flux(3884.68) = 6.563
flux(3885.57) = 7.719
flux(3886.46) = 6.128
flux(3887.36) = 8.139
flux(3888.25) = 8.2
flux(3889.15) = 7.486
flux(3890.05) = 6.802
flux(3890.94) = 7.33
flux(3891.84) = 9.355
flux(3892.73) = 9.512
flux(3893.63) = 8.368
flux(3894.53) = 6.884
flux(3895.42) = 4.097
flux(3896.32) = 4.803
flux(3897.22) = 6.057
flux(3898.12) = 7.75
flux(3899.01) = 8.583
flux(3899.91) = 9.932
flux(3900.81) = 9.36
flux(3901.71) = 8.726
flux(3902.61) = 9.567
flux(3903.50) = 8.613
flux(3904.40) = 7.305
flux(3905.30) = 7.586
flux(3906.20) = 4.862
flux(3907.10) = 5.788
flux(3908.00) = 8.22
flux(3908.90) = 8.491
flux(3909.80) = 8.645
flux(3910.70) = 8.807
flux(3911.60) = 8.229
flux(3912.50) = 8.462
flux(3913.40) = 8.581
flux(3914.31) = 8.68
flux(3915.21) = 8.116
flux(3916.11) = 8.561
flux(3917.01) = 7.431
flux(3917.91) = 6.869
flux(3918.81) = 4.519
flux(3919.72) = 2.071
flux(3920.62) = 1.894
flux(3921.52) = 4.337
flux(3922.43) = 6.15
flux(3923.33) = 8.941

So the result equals 7.4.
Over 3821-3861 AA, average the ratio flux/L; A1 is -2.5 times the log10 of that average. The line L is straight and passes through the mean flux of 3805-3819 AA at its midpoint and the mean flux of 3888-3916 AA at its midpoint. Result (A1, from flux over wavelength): 0.28 mag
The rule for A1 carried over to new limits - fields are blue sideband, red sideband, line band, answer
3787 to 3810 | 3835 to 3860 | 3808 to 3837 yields 0.16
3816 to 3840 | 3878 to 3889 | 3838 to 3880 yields -0.24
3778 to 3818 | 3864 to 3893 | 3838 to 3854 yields 0.10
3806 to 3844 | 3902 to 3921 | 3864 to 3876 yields -0.18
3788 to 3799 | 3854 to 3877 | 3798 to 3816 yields -0.11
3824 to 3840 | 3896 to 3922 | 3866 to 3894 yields -0.10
